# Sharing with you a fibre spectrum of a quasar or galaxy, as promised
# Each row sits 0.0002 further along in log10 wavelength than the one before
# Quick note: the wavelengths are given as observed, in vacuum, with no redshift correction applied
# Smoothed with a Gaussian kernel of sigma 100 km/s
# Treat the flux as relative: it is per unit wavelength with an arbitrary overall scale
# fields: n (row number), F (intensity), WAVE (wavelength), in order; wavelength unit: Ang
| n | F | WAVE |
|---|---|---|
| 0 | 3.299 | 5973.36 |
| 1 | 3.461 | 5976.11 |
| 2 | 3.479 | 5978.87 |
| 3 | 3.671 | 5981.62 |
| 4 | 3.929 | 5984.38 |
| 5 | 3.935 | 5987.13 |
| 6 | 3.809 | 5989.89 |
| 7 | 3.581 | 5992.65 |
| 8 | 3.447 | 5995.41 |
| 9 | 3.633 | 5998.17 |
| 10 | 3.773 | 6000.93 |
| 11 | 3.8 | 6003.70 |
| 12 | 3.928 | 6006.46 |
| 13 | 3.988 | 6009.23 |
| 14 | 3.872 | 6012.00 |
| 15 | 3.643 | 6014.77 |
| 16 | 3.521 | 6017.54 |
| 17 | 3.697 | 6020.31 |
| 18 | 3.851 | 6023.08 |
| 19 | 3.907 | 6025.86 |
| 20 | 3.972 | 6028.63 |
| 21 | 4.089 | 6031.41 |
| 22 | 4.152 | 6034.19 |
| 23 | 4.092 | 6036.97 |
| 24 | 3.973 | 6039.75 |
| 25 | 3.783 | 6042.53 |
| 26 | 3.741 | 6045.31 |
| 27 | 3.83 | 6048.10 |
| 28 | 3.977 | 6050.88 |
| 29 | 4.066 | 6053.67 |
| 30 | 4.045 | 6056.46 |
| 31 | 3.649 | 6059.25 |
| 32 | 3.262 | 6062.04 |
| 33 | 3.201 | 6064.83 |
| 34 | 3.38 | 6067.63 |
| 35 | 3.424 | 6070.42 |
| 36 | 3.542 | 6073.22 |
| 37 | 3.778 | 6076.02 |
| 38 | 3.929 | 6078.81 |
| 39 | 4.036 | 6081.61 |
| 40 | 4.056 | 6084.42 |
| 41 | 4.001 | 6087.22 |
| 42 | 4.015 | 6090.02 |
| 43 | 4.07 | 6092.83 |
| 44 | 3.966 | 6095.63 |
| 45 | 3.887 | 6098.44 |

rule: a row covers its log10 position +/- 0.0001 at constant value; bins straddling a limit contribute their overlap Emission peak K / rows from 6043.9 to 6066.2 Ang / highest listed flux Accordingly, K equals 4.066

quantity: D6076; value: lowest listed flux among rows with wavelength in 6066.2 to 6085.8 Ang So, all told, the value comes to 3.38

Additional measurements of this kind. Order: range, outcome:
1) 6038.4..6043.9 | 3.783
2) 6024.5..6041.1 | 3.907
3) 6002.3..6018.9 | 3.521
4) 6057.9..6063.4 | 3.262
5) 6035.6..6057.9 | 3.741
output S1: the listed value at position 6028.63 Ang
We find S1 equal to 3.972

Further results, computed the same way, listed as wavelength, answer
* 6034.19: 4.152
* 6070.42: 3.424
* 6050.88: 3.977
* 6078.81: 3.929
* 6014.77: 3.643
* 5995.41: 3.447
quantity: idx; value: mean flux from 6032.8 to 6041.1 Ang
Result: 4.07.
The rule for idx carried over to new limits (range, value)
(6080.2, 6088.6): 4.03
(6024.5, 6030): 3.94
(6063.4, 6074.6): 3.39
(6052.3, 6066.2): 3.64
